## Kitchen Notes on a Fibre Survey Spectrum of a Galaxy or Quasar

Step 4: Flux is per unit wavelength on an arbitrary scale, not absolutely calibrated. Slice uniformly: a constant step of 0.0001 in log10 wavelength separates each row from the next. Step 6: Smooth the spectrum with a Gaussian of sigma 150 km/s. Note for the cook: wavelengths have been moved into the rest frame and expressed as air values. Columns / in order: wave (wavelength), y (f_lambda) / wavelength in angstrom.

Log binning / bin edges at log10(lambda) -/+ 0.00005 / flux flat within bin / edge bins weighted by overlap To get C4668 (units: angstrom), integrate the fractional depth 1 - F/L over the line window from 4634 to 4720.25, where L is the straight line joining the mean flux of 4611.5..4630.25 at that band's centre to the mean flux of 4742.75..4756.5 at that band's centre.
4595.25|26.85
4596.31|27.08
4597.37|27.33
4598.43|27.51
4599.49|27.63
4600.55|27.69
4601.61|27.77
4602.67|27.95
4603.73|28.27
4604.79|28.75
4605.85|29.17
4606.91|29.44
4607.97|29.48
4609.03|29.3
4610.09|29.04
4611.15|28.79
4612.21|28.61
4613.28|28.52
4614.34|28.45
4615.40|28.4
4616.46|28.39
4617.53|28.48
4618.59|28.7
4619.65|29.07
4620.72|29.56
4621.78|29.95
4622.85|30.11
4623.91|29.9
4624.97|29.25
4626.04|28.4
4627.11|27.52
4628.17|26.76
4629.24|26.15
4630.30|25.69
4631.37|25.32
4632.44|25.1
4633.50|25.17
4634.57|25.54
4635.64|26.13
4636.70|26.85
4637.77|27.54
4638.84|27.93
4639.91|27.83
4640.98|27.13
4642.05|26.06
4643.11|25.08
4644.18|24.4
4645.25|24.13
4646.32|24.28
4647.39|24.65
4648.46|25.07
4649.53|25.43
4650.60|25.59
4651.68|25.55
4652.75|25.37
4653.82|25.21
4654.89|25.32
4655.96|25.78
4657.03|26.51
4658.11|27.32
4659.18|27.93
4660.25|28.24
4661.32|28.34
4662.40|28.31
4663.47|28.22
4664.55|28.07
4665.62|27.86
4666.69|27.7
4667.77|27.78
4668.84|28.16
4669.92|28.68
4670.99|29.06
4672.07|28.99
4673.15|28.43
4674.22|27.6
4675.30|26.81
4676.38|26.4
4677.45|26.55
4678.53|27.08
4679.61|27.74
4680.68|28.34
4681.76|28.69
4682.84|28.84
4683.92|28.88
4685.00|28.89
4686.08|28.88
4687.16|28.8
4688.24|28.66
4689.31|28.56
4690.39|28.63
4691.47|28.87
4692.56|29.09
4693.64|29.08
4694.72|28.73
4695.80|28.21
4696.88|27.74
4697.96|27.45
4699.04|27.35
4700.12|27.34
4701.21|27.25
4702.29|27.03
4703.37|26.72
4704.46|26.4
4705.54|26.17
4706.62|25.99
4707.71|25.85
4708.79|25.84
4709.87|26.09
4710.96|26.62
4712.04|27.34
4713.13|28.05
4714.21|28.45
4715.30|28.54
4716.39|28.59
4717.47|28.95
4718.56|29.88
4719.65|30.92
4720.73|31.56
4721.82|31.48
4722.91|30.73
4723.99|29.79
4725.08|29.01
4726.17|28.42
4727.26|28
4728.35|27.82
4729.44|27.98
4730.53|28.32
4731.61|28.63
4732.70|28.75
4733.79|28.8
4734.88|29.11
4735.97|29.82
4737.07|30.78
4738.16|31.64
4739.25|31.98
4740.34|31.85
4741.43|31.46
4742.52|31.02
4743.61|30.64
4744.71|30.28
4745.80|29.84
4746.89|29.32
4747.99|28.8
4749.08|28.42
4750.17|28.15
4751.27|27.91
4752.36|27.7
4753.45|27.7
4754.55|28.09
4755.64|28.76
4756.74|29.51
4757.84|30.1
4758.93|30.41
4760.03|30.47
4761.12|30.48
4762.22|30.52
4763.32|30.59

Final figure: 4.0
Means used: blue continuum 28.5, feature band 27.4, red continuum 28.9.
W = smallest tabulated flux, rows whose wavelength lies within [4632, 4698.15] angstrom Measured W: 24.13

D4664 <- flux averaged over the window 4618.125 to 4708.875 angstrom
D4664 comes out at 27.3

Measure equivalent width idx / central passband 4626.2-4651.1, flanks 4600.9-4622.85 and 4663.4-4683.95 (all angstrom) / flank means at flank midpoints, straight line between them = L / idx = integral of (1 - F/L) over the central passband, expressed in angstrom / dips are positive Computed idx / 2.2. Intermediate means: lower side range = 28.8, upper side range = 28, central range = 25.9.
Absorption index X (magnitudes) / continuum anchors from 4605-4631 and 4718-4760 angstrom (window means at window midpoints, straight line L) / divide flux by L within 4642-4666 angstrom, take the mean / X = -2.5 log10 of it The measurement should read 0.11 mag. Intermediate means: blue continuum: 28.6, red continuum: 29.6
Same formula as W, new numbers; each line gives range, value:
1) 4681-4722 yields 25.84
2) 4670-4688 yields 26.4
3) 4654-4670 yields 25.32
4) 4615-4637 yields 25.1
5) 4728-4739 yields 27.82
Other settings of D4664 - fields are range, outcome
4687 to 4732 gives 28.2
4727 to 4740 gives 29.4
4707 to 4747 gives 29.2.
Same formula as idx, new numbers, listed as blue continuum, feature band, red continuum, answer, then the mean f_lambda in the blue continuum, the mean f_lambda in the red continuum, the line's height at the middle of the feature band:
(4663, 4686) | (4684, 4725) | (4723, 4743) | 0.88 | 28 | 29.7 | 28.9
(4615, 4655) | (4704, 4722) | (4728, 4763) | 0.47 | 26.8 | 29.5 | 28.7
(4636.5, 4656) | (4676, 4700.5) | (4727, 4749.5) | -0.61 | 25.7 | 29.7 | 27.5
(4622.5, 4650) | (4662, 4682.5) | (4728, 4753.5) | -0.33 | 26.4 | 29.5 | 27.5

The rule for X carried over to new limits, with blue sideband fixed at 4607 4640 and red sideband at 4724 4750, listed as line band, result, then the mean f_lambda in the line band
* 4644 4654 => 0.14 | 25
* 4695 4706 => 0.07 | 27.2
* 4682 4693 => 0.00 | 28.8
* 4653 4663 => 0.06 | 27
